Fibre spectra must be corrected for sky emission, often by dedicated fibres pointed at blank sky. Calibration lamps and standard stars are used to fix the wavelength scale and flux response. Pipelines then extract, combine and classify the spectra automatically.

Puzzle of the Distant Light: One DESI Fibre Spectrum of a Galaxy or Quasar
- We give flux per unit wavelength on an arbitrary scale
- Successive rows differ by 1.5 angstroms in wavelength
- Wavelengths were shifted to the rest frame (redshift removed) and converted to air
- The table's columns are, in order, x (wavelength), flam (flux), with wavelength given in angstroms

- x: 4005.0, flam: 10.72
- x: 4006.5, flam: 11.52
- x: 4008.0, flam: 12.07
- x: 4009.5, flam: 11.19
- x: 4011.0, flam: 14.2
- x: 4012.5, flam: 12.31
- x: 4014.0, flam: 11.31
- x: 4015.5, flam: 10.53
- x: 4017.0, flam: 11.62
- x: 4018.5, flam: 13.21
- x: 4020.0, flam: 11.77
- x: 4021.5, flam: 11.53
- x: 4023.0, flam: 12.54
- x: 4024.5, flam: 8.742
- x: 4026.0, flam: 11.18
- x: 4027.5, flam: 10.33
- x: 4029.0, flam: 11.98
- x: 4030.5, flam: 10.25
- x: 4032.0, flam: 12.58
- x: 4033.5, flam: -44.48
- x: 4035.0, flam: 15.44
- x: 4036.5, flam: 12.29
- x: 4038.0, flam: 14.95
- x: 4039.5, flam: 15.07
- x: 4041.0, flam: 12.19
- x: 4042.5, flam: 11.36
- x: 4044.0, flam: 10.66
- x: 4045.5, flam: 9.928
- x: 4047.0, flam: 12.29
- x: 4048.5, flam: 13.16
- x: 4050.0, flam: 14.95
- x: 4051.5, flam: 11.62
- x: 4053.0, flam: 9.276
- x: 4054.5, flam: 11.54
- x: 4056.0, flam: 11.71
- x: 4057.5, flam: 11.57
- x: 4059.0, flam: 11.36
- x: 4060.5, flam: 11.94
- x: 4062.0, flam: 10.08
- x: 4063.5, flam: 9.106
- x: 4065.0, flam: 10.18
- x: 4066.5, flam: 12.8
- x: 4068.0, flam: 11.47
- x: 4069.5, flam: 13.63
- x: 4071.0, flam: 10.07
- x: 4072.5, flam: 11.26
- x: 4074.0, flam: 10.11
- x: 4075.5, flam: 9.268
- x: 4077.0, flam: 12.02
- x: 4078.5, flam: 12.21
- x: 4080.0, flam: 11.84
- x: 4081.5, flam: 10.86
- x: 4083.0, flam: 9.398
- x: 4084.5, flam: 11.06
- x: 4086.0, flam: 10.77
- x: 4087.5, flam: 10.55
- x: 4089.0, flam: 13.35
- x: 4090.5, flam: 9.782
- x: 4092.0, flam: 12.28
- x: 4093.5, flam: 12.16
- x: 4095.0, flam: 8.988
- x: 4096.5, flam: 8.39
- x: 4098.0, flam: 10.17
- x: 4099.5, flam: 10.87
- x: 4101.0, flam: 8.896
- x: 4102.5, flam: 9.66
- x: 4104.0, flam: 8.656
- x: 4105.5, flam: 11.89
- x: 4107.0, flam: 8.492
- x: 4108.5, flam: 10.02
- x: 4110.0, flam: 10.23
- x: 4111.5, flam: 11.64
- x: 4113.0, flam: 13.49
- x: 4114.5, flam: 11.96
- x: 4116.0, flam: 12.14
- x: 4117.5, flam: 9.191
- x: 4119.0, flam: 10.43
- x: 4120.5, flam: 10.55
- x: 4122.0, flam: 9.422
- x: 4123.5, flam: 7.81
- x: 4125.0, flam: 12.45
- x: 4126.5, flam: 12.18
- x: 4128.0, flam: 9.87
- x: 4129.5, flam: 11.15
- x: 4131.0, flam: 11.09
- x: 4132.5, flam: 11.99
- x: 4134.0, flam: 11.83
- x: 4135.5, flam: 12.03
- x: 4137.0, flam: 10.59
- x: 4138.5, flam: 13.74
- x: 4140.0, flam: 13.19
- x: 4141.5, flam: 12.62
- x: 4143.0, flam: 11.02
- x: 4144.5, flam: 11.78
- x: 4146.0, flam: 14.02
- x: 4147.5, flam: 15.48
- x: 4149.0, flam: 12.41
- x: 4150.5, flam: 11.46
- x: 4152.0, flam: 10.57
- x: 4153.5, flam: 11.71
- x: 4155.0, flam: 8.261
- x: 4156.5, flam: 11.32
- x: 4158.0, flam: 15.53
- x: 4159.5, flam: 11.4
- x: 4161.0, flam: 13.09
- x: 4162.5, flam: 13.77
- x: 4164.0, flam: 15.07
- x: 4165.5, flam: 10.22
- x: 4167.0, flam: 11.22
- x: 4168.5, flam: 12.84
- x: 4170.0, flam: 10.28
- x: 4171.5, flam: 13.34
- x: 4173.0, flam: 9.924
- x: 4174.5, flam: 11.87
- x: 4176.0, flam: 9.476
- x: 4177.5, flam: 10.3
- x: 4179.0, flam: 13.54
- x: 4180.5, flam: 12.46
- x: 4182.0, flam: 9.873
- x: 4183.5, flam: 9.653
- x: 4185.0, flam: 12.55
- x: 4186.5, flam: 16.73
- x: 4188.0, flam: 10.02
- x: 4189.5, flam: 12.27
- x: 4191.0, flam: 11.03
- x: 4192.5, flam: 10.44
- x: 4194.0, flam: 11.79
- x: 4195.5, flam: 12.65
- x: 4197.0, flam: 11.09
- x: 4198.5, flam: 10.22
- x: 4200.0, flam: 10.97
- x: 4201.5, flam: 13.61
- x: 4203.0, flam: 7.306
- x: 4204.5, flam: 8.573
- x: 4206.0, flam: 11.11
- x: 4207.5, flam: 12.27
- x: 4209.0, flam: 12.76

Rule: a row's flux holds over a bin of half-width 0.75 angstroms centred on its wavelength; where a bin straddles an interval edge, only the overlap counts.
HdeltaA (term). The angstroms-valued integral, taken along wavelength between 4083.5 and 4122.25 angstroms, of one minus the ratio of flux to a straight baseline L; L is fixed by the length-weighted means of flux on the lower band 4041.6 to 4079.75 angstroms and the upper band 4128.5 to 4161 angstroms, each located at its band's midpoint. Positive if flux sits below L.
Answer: 3.7 angstroms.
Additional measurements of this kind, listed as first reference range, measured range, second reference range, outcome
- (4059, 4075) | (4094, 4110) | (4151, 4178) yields 2.28 angstroms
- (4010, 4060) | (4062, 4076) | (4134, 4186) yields -0.15 angstroms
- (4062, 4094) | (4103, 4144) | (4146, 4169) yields 2.53 angstroms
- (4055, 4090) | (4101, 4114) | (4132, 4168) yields 1.36 angstroms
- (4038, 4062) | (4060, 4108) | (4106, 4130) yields 2.72 angstroms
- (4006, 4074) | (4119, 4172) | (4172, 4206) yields -3.96 angstroms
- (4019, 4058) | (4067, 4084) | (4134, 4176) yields -0.96 angstroms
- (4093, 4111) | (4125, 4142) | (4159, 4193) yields -1.85 angstroms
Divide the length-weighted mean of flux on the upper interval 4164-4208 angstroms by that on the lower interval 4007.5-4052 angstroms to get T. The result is 1.1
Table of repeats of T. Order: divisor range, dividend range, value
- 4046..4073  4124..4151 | 1.05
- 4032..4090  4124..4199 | 1.16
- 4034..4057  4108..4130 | 0.92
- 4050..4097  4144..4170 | 1.11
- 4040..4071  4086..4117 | 0.93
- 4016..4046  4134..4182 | 1.31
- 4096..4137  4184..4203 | 1.10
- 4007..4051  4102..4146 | 1.09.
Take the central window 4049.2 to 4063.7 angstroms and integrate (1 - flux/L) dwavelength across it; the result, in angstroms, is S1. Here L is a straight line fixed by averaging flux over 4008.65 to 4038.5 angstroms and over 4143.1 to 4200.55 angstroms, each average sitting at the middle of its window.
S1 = -2.49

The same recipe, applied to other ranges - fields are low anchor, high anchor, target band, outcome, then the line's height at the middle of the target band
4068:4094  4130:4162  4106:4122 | 1.3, 11.7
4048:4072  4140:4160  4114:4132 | 1.9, 12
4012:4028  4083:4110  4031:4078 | 3.7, 10.9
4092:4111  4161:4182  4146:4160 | -1.0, 11.4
